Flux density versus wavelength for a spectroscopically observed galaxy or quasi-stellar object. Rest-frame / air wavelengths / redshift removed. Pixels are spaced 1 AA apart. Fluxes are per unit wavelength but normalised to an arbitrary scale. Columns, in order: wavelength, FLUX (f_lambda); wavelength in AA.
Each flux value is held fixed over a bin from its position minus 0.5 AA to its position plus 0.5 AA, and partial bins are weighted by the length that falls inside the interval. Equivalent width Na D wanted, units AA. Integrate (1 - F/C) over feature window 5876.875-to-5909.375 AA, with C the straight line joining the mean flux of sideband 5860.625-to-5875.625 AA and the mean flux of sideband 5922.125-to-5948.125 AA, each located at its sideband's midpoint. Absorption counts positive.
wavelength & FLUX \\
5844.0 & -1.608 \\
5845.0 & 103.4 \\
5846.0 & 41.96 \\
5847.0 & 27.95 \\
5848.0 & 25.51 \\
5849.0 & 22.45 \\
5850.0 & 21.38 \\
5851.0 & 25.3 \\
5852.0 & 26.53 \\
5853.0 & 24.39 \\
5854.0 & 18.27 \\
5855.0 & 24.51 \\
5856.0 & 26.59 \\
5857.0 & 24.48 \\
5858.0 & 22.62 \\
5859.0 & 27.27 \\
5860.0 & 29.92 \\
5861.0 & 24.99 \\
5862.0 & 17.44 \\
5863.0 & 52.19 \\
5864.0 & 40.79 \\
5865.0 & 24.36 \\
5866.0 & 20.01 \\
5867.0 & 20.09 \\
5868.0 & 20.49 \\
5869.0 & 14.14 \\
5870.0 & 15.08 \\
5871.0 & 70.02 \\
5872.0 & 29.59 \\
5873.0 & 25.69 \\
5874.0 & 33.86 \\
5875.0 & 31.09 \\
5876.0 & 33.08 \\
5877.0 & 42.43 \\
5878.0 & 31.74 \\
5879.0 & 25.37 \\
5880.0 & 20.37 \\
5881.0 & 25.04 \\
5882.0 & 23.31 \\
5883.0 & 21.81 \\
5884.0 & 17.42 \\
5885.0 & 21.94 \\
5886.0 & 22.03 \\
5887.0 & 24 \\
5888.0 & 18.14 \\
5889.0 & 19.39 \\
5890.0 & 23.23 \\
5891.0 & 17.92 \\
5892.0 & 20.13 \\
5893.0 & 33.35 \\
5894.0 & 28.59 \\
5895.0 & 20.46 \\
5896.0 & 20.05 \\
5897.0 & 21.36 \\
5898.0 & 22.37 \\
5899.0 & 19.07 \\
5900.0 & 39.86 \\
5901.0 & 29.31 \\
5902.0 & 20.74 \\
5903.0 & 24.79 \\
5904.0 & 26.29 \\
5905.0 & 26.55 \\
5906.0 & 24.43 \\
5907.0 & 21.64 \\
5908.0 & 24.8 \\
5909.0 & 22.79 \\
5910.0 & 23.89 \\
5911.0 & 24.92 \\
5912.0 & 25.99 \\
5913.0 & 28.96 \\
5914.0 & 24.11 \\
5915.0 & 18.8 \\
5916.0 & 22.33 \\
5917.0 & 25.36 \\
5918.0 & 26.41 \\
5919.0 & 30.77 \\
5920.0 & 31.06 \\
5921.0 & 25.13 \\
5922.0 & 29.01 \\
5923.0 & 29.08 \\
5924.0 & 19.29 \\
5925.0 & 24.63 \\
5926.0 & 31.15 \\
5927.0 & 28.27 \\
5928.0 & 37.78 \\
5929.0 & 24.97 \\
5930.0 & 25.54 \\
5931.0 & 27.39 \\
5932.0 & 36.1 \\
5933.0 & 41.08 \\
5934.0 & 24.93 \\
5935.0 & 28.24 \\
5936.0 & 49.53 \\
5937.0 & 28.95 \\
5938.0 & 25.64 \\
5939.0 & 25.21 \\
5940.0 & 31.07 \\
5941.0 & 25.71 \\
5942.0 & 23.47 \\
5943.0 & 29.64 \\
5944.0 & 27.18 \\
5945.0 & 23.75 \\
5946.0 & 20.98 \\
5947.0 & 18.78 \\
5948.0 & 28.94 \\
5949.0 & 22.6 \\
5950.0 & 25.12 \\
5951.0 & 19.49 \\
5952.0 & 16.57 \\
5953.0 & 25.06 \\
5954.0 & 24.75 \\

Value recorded 5.5 AA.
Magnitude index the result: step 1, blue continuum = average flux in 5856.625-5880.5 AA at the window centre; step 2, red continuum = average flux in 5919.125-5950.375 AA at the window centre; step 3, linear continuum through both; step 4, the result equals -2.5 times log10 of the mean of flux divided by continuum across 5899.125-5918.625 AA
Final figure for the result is 0.130 mag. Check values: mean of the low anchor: 29.1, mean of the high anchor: 28.1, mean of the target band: 25.3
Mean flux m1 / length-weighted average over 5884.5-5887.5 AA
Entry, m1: 22.7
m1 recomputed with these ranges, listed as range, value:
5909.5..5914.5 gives 25.6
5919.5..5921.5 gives 28.1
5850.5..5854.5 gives 23.6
